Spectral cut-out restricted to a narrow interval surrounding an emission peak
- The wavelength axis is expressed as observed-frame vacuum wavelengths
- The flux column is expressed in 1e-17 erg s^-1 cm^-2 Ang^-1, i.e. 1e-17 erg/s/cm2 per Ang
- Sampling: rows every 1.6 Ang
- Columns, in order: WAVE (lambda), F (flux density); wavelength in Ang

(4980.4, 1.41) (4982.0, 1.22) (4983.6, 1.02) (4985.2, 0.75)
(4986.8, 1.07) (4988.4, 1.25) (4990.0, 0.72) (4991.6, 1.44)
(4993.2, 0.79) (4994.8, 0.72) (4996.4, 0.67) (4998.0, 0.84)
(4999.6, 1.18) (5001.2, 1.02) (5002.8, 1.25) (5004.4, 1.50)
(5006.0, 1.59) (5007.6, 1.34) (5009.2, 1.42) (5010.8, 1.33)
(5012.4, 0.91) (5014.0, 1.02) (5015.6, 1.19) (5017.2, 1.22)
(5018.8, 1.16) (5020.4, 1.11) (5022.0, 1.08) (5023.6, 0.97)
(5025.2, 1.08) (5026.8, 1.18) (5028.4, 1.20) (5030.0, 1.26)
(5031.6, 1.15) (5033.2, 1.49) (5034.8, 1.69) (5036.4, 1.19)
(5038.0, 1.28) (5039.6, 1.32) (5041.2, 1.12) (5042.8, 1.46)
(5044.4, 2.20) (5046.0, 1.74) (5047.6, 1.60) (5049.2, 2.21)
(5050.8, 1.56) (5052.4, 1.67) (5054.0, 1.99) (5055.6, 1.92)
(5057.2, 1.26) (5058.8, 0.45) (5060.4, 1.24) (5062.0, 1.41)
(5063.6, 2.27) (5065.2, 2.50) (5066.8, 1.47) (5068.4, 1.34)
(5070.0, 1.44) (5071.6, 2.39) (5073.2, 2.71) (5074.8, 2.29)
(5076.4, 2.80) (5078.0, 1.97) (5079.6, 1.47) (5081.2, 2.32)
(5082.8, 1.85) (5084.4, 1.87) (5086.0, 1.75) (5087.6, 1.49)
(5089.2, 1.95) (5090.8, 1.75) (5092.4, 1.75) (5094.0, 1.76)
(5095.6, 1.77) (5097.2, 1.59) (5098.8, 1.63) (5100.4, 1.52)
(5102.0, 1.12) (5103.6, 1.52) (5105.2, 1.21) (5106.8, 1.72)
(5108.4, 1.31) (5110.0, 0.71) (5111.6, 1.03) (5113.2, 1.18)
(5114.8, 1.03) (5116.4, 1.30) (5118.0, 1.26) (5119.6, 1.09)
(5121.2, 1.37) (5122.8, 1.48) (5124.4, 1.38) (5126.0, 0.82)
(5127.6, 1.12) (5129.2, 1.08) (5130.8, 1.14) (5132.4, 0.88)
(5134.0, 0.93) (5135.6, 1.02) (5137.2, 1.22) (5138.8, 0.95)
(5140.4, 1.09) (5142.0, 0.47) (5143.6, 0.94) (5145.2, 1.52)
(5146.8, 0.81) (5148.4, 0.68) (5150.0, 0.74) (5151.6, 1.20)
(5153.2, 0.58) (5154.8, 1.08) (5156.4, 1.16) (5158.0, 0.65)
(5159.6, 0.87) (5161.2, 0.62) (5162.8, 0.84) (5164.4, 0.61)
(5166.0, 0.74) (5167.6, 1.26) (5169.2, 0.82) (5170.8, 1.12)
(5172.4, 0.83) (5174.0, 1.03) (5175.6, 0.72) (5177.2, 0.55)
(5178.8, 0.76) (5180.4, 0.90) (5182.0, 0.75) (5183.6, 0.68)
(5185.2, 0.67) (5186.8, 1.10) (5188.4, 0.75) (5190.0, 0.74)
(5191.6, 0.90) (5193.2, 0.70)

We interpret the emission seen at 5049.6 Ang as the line C III]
